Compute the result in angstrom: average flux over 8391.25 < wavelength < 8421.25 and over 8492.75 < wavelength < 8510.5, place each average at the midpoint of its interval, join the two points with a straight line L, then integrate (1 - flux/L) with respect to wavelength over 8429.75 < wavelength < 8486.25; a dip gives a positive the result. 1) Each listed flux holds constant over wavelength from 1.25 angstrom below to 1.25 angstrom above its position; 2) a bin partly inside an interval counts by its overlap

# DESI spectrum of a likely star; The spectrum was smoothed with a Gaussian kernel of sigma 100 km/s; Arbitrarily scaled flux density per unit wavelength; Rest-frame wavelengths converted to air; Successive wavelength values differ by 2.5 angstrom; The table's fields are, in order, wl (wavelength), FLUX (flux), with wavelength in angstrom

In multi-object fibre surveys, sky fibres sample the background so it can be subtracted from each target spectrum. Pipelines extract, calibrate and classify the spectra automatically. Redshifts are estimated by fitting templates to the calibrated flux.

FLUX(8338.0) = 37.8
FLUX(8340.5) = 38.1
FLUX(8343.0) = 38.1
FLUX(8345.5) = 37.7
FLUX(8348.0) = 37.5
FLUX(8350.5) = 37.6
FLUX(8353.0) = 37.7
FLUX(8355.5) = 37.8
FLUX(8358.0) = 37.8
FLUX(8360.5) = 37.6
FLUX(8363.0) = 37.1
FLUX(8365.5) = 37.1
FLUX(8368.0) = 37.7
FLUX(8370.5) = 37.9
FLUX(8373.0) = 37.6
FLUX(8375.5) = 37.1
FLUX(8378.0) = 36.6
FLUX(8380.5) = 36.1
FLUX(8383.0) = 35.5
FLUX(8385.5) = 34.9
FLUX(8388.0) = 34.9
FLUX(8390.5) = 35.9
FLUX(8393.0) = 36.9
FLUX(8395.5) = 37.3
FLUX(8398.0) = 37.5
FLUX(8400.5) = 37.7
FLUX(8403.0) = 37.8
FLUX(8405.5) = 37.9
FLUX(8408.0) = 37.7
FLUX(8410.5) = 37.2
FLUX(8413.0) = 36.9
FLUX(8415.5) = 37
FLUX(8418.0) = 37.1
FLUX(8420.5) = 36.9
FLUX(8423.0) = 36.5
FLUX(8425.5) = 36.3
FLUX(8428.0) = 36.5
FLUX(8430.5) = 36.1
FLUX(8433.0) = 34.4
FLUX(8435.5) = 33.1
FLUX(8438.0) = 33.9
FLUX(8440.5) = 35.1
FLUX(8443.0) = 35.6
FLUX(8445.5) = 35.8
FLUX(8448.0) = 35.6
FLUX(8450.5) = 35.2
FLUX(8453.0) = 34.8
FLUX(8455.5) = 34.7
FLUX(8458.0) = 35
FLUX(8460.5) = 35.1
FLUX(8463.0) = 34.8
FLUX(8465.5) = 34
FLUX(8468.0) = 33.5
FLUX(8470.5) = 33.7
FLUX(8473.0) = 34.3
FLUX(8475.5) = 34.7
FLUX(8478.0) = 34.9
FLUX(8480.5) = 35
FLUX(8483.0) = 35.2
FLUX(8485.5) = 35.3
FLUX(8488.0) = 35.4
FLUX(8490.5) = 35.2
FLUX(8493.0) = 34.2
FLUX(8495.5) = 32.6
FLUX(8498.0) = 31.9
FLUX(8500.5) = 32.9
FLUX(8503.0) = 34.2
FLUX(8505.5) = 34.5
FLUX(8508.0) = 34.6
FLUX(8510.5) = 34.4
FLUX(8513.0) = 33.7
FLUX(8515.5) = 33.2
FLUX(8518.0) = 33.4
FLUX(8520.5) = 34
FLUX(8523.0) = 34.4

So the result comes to 0.8 angstrom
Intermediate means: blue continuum 37.3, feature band 34.8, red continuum 33.6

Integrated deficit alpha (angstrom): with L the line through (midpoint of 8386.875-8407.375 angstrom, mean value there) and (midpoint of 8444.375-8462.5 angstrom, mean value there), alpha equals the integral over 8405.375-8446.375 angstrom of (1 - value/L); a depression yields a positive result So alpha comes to 0.0 angstrom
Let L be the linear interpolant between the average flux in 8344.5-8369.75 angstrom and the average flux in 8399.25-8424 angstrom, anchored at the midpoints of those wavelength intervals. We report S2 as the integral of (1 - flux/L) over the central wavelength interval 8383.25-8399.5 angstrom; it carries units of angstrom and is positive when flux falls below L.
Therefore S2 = 0.5 angstrom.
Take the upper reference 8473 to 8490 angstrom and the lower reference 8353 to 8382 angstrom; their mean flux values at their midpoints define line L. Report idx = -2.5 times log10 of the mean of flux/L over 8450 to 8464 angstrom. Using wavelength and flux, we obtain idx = 0.018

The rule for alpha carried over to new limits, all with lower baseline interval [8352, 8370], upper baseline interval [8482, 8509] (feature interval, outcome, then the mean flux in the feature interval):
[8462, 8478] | 0.3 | 34.2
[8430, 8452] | 0.4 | 34.9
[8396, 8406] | -0.3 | 37.7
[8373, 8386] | 0.3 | 36.3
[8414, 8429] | -0.3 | 36.7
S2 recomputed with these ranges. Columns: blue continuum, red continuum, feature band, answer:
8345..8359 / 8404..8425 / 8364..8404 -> 0.7 angstrom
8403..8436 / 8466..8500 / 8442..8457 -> 0.1 angstrom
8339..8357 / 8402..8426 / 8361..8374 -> 0.0 angstrom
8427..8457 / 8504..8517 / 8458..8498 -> 0.1 angstrom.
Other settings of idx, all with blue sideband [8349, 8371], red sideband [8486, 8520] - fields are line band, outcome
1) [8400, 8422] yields -0.03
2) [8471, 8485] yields -0.01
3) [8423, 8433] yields -0.01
